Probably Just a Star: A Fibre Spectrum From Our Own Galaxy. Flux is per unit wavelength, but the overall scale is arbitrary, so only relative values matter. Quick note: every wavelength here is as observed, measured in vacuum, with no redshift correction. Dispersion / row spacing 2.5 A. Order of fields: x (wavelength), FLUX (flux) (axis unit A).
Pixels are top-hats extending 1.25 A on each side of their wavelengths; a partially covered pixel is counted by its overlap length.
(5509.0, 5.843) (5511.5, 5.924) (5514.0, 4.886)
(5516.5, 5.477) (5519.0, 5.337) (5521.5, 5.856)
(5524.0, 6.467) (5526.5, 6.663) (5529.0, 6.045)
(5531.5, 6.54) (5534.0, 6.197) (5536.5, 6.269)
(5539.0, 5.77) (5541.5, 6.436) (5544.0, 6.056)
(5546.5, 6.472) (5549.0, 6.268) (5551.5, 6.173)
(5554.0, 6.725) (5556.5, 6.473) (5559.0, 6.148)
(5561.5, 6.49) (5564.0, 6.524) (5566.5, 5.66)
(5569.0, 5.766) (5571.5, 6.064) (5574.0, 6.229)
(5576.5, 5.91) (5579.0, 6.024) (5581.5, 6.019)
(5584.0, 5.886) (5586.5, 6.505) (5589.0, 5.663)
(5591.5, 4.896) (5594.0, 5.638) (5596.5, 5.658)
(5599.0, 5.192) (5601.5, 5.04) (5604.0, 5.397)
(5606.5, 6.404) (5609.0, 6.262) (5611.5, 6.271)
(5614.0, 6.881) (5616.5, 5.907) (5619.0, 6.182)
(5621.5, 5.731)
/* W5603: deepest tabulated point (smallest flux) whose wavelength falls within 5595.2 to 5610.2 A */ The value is 5.04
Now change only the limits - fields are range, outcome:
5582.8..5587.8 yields 5.886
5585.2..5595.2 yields 4.896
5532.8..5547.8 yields 5.77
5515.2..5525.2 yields 5.337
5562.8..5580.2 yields 5.66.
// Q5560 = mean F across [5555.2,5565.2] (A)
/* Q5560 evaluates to 6.41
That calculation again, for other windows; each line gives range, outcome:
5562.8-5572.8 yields 6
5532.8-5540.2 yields 6.08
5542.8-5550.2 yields 6.27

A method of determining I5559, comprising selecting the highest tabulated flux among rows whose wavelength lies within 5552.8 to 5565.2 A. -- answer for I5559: 6.725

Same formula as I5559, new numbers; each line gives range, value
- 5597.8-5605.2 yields 5.397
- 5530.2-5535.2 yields 6.54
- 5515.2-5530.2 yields 6.663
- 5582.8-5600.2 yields 6.505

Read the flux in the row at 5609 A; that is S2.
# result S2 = 6.262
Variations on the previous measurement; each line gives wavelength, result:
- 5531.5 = 6.54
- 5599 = 5.192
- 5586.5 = 6.505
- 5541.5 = 6.436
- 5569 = 5.766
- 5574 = 6.229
